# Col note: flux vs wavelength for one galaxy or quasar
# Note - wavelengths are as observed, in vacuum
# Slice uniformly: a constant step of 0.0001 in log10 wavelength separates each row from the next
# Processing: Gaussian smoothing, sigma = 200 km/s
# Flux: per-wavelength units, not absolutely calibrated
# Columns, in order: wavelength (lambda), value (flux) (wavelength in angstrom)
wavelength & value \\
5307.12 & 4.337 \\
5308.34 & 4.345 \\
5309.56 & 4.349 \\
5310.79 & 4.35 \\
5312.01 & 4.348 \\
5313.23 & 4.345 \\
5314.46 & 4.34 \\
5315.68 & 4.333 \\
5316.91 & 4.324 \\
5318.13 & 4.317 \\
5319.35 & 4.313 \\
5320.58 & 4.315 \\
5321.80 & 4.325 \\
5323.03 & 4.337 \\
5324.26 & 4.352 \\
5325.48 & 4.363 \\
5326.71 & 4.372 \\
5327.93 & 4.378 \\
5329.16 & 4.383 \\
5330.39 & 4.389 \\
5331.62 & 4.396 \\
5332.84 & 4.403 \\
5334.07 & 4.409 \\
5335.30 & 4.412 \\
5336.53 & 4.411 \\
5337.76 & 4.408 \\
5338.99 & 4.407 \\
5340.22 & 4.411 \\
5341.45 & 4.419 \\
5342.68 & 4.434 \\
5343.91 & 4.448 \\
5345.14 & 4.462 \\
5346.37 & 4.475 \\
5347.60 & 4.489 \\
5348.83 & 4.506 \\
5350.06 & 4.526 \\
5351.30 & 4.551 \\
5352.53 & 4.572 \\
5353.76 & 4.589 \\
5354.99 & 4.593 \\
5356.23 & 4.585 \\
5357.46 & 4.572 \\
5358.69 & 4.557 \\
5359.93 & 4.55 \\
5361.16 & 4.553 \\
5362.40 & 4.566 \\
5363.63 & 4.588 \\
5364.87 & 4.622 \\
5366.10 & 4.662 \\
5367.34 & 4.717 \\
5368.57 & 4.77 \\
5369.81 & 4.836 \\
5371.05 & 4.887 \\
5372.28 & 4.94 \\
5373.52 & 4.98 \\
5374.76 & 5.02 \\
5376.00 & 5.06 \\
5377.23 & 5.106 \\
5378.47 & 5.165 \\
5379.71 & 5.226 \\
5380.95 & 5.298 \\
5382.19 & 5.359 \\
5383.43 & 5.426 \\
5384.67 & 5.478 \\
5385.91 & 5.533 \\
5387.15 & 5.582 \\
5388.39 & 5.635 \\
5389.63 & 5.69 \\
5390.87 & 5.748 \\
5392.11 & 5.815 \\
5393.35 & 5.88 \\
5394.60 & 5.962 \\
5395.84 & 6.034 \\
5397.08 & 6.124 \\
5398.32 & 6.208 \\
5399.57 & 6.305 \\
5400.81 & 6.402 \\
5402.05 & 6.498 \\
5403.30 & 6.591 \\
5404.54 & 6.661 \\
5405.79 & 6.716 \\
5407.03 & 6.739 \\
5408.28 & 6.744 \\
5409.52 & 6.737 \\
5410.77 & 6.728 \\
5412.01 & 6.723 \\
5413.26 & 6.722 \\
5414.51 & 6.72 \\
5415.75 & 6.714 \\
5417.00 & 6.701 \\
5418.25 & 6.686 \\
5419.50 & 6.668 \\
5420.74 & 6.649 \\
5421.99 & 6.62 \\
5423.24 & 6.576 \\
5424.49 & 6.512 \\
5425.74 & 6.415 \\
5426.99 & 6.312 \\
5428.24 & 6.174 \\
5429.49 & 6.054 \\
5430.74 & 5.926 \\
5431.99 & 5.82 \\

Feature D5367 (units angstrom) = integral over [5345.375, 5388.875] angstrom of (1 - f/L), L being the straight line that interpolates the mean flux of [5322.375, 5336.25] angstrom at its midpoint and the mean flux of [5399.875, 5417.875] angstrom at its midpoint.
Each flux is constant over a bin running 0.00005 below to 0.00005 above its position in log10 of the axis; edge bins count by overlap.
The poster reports 4.8 angstrom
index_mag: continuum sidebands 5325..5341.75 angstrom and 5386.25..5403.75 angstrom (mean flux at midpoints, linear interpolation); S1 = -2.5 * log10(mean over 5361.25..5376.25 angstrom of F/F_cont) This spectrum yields 0.12 mag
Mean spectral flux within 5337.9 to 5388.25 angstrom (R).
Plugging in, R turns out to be 4.79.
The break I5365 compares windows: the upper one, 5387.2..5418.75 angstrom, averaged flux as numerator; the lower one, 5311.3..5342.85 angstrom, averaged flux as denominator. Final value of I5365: 1.46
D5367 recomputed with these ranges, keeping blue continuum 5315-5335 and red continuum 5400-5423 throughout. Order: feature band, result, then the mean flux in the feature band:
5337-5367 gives 3.2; 4.52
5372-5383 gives 1.2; 5.14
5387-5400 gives 0.6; 5.91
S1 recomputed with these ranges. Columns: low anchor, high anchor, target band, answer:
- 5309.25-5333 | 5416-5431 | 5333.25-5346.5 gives 0.07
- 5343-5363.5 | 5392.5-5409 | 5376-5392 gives 0.06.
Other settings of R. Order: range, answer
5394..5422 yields 6.55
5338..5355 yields 4.49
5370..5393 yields 5.33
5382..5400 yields 5.79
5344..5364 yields 4.54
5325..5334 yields 4.39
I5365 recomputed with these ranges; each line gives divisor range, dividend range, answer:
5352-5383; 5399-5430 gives 1.36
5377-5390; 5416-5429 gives 1.21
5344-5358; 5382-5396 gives 1.25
